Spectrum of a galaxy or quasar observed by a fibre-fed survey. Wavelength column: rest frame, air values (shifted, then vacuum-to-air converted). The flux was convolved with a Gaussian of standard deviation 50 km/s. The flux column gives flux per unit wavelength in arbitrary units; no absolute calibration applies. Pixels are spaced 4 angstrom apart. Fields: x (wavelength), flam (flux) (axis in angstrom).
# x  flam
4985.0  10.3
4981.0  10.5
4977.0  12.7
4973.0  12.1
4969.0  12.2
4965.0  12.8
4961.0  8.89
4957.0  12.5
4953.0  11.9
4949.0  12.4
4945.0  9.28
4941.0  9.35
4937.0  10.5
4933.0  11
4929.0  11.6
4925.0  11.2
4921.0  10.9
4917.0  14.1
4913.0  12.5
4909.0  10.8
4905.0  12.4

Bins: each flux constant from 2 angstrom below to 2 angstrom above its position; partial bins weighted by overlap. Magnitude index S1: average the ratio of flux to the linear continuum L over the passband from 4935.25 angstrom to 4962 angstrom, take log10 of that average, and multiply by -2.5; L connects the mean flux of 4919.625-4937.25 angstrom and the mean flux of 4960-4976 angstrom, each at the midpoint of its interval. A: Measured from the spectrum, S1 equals 0.07 mag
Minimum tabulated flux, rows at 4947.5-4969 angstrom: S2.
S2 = 8.89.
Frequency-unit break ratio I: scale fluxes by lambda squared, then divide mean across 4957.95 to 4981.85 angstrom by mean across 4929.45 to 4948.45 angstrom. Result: 1.1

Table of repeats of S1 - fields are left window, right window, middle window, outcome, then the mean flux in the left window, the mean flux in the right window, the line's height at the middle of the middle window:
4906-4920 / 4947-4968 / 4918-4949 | 0.122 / 12.3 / 11.7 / 12.1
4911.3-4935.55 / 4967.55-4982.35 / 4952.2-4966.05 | 0.046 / 11.8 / 11.9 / 11.9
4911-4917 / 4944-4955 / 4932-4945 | 0.180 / 13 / 11.4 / 11.9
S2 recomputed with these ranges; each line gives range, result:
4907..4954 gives 9.28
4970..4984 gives 10.5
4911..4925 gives 10.9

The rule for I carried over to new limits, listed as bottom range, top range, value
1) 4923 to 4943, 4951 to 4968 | 1.09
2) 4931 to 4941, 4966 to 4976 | 1.19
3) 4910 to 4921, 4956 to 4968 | 0.92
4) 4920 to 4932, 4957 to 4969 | 1.02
